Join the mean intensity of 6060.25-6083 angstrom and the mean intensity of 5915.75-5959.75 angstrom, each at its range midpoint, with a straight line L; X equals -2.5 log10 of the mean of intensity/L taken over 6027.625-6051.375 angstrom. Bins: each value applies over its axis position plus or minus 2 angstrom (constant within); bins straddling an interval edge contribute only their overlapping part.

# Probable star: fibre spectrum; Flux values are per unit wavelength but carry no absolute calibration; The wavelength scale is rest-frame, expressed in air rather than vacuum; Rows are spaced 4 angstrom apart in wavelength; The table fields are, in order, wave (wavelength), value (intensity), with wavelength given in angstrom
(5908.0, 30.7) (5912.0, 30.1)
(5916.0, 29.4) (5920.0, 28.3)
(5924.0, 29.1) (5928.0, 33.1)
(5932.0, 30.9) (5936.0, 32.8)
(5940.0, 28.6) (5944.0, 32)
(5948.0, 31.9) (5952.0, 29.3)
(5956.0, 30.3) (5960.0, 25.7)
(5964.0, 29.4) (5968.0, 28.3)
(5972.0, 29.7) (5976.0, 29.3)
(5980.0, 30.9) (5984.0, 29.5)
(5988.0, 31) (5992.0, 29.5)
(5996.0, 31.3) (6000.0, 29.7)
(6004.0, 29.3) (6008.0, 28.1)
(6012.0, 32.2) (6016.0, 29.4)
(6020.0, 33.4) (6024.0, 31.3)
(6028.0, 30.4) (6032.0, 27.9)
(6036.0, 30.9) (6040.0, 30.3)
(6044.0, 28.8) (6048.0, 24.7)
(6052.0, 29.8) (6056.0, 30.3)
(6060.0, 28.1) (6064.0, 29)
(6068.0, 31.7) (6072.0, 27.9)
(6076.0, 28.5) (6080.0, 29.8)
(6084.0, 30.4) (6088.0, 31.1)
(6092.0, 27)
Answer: 0.03 mag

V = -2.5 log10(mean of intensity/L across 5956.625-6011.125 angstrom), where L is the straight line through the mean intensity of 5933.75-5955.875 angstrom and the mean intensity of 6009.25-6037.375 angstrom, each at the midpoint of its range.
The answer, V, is 0.05 mag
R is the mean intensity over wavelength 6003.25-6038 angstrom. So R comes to 30.4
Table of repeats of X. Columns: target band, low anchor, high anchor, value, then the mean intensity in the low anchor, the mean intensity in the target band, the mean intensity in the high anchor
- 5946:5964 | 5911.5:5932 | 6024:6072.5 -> 0.02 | 30.1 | 29.3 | 29.3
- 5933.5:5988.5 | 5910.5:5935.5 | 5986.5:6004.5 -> 0.01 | 30.3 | 29.9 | 30.2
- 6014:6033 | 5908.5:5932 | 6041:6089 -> -0.04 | 30.1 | 30.6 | 29.2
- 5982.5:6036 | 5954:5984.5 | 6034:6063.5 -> -0.04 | 29.1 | 30.3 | 29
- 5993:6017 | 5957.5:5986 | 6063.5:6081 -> -0.03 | 29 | 30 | 29.4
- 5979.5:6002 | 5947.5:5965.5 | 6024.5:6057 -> -0.04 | 29.1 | 30.3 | 29.2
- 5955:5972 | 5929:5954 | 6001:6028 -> 0.09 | 31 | 28.5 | 30.6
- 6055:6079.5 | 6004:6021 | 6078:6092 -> 0.03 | 30.4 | 29.2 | 29.9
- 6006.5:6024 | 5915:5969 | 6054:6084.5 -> -0.05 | 30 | 30.9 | 29.4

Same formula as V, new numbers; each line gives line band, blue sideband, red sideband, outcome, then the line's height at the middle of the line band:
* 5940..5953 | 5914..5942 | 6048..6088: -0.02 mag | 30.2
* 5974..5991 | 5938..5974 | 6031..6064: -0.03 mag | 29.3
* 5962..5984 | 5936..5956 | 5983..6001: 0.03 mag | 30.4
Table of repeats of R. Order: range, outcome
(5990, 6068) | 29.8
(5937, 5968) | 29.6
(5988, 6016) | 30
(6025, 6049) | 29.1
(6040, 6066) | 28.6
